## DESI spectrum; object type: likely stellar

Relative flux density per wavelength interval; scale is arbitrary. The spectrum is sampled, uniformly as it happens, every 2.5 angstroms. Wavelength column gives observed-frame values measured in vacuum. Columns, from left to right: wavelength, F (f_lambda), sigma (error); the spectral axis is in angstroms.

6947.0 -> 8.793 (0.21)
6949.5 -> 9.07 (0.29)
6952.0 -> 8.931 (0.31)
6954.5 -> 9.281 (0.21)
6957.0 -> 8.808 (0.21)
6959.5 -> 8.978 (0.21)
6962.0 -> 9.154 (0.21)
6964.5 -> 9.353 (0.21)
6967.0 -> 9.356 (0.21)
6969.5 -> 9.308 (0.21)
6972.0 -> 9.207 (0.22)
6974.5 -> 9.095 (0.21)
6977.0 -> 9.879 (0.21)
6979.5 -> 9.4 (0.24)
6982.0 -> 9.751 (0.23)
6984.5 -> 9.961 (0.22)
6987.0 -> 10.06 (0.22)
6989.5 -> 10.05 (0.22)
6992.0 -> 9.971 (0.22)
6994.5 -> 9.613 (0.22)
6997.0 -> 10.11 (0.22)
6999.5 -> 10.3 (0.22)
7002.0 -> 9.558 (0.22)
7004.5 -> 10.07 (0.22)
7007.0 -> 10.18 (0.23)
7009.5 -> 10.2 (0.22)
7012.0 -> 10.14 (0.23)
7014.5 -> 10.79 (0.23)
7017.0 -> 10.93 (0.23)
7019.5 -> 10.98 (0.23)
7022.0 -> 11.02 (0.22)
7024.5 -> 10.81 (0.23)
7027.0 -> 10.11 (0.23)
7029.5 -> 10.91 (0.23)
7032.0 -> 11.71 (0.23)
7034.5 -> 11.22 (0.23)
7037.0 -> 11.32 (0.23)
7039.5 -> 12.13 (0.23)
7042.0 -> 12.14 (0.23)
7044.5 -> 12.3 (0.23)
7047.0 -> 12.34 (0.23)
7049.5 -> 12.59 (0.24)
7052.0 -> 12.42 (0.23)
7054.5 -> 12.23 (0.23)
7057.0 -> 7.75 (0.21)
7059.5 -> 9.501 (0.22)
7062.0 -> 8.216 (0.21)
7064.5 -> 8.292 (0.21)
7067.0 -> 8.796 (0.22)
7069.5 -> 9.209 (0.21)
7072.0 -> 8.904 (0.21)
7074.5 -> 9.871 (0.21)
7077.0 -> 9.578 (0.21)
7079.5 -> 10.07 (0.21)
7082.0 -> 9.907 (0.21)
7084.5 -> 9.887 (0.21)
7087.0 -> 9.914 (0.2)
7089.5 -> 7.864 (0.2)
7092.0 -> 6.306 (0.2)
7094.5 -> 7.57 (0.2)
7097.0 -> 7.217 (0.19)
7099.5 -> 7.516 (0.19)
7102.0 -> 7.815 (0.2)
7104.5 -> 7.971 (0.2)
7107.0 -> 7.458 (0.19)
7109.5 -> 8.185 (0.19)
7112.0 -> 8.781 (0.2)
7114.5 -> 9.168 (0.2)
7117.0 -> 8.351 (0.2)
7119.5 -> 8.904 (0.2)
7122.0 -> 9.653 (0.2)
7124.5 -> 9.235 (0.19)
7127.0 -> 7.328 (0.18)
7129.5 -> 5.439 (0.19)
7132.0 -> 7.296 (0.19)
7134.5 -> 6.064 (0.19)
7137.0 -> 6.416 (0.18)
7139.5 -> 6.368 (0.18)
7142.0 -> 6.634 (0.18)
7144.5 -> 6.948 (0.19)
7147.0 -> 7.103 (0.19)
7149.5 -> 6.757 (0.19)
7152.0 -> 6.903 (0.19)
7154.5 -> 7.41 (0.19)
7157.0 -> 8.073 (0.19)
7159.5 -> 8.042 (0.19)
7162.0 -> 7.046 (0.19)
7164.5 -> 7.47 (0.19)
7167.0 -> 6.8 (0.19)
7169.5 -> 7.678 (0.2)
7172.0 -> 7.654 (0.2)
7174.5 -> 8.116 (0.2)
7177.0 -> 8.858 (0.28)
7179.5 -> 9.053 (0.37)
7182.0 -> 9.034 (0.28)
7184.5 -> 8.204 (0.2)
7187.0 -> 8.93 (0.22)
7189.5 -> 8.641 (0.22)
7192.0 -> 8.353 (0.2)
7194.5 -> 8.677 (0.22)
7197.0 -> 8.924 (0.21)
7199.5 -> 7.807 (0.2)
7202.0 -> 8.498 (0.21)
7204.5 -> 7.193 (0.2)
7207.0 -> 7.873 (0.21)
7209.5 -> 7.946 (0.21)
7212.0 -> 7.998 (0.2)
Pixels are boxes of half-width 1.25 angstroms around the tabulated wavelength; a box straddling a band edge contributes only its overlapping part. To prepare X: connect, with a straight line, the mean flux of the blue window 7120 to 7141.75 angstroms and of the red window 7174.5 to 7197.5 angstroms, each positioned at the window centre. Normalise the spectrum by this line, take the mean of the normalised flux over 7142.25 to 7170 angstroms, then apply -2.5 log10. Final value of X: 0.09 mag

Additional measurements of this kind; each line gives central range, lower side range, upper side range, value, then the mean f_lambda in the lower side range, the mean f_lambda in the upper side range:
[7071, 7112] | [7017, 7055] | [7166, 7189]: 0.21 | 11.6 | 8.29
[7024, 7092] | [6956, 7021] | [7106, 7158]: -0.18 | 9.82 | 7.54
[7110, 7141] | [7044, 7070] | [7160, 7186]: 0.16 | 10.3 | 8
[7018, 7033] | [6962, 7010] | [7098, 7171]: -0.19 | 9.74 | 7.54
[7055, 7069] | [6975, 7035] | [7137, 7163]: 0.04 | 10.3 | 7.09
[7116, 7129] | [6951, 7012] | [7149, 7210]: 0.00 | 9.62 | 8.01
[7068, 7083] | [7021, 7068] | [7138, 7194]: 0.05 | 10.8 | 7.74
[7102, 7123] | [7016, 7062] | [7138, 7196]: 0.09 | 11.2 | 7.77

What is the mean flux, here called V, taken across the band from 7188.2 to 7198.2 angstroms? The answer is 8.65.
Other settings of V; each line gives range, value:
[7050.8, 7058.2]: 10.8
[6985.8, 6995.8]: 9.92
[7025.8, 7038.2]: 11.1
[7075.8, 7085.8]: 9.86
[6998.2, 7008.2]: 10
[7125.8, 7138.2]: 6.51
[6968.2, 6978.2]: 9.37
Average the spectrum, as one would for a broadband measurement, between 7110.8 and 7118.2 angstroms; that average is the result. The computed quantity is 8.77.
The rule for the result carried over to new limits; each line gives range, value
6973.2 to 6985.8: 9.62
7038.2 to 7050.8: 12.3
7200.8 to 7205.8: 7.84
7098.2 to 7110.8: 7.79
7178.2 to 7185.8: 8.77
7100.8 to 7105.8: 7.89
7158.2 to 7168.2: 7.35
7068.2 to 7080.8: 9.53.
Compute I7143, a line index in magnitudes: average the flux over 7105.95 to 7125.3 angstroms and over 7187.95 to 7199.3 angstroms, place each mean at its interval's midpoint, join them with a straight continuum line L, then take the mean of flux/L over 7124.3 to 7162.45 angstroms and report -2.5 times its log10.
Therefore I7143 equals 0.23 mag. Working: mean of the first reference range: 8.72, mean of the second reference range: 8.58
